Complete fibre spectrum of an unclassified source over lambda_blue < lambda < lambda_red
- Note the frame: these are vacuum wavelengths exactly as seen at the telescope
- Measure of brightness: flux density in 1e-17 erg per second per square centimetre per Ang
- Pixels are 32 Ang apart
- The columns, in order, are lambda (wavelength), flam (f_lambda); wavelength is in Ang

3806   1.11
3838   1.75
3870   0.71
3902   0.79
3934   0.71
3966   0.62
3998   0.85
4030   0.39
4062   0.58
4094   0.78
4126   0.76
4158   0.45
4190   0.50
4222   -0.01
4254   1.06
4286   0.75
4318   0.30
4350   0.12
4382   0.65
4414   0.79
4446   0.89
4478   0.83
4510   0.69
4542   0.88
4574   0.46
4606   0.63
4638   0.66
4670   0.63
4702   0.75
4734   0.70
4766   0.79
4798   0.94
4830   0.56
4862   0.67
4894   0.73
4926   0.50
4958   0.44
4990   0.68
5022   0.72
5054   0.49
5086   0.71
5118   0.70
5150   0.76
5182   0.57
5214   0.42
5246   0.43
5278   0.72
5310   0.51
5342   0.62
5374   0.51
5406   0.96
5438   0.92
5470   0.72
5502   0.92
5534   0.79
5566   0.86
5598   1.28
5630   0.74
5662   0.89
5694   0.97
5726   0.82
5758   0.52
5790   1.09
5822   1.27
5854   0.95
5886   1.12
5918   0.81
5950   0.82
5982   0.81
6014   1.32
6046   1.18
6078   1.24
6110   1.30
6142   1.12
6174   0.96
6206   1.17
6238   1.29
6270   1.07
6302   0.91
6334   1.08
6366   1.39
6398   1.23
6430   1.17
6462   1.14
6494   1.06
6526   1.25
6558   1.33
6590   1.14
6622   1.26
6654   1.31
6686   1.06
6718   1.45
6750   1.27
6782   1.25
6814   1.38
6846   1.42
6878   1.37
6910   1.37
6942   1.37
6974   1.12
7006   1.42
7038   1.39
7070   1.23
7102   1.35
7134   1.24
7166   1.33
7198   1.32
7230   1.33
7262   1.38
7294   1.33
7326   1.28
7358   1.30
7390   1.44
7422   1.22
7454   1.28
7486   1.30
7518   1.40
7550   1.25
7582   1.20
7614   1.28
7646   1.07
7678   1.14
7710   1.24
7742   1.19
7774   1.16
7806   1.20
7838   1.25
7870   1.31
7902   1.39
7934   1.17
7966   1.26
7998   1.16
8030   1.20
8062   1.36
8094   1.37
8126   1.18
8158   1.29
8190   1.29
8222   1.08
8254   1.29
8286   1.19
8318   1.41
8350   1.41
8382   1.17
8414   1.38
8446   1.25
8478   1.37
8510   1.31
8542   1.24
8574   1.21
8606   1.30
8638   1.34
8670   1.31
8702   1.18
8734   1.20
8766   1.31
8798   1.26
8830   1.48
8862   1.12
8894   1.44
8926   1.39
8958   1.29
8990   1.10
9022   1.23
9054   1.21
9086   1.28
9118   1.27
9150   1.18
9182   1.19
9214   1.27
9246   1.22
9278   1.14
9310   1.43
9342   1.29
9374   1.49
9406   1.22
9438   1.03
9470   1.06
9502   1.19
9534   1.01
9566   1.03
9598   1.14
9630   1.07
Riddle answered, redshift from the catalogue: 0.503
